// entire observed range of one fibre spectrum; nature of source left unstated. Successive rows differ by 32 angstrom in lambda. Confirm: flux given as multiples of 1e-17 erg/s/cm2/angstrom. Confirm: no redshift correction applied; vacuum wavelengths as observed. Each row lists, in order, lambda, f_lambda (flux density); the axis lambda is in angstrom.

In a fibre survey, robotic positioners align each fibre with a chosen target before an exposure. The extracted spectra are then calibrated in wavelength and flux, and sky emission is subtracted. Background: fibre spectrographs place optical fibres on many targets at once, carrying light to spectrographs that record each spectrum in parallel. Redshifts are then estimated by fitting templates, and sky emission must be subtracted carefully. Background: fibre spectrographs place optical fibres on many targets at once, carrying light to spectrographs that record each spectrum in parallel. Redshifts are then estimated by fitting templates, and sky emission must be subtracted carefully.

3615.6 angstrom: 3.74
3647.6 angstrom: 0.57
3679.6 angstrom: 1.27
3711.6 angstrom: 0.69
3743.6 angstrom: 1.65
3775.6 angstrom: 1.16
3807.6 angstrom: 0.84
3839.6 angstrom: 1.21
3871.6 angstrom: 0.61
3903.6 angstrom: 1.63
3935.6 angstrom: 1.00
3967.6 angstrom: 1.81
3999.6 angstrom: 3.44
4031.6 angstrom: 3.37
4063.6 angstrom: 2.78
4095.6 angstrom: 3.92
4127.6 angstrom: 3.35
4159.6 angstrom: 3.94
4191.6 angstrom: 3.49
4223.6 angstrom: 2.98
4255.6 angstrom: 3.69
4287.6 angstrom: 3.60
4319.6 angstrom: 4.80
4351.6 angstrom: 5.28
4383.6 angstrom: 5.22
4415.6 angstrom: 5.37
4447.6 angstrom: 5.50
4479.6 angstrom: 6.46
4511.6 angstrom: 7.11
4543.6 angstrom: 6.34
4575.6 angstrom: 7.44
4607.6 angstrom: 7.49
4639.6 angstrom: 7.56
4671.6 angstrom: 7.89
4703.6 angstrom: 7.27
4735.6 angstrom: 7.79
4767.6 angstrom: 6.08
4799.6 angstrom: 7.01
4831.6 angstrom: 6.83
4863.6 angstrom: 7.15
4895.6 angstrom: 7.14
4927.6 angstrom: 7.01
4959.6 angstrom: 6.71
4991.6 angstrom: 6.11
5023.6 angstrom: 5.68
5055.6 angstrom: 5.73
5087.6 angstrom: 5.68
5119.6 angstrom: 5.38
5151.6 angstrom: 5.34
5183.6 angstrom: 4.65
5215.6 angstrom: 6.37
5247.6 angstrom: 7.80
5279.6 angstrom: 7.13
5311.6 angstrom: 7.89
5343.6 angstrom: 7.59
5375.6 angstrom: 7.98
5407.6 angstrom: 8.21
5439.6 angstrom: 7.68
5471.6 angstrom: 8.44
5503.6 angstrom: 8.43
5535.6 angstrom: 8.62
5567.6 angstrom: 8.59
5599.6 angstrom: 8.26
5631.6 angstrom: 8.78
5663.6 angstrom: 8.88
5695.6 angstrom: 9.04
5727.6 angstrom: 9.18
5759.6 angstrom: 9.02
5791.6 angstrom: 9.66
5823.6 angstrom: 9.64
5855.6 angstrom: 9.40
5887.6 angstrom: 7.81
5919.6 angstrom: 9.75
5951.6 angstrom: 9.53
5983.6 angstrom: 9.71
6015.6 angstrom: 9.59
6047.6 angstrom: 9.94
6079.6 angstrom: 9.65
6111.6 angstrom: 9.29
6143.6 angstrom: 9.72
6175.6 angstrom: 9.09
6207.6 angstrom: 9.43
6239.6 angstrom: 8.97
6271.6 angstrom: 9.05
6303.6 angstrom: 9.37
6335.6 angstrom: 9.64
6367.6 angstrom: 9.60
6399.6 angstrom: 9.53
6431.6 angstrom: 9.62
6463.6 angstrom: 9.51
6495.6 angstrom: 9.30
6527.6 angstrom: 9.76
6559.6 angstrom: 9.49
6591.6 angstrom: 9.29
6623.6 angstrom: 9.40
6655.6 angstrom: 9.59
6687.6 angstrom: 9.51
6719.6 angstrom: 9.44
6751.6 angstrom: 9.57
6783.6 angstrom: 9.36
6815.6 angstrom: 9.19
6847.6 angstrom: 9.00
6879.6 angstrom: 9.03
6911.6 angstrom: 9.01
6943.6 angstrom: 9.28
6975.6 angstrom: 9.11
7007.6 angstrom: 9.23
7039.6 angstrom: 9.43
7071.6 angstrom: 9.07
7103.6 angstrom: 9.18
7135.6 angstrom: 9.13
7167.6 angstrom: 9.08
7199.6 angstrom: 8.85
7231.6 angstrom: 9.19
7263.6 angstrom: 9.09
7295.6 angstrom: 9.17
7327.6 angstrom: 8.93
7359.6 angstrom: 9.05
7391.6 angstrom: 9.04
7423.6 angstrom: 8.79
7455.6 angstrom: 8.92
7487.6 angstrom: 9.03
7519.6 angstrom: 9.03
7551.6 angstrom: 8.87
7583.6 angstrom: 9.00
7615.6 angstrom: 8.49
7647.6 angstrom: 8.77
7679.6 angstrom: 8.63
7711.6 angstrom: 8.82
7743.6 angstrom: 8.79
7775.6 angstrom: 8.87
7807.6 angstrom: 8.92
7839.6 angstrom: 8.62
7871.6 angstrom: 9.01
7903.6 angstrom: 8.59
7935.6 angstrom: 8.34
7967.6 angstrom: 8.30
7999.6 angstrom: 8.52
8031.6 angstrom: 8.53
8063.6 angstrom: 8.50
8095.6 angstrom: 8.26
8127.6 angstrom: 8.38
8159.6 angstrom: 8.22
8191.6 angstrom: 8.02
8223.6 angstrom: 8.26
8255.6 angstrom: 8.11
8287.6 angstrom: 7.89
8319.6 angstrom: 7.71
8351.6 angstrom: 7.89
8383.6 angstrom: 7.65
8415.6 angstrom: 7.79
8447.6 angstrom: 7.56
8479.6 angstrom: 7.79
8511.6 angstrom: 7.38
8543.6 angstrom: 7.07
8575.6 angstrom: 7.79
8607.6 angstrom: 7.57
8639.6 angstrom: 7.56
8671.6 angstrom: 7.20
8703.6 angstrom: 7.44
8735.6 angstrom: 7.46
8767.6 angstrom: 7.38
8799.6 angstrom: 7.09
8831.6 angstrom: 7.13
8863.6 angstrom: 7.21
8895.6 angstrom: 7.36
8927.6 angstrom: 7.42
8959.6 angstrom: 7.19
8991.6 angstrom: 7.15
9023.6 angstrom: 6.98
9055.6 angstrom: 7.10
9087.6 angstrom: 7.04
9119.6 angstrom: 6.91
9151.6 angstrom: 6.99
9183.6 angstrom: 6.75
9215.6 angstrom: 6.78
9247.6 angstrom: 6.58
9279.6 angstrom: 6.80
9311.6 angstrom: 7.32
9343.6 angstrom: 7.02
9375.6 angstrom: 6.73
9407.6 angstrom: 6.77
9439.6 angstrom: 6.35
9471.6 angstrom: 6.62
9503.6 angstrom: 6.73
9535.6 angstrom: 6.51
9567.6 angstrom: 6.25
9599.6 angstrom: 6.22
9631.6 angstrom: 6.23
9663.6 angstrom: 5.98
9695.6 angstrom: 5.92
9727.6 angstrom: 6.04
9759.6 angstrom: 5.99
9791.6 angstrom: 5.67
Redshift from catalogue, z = 0.000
